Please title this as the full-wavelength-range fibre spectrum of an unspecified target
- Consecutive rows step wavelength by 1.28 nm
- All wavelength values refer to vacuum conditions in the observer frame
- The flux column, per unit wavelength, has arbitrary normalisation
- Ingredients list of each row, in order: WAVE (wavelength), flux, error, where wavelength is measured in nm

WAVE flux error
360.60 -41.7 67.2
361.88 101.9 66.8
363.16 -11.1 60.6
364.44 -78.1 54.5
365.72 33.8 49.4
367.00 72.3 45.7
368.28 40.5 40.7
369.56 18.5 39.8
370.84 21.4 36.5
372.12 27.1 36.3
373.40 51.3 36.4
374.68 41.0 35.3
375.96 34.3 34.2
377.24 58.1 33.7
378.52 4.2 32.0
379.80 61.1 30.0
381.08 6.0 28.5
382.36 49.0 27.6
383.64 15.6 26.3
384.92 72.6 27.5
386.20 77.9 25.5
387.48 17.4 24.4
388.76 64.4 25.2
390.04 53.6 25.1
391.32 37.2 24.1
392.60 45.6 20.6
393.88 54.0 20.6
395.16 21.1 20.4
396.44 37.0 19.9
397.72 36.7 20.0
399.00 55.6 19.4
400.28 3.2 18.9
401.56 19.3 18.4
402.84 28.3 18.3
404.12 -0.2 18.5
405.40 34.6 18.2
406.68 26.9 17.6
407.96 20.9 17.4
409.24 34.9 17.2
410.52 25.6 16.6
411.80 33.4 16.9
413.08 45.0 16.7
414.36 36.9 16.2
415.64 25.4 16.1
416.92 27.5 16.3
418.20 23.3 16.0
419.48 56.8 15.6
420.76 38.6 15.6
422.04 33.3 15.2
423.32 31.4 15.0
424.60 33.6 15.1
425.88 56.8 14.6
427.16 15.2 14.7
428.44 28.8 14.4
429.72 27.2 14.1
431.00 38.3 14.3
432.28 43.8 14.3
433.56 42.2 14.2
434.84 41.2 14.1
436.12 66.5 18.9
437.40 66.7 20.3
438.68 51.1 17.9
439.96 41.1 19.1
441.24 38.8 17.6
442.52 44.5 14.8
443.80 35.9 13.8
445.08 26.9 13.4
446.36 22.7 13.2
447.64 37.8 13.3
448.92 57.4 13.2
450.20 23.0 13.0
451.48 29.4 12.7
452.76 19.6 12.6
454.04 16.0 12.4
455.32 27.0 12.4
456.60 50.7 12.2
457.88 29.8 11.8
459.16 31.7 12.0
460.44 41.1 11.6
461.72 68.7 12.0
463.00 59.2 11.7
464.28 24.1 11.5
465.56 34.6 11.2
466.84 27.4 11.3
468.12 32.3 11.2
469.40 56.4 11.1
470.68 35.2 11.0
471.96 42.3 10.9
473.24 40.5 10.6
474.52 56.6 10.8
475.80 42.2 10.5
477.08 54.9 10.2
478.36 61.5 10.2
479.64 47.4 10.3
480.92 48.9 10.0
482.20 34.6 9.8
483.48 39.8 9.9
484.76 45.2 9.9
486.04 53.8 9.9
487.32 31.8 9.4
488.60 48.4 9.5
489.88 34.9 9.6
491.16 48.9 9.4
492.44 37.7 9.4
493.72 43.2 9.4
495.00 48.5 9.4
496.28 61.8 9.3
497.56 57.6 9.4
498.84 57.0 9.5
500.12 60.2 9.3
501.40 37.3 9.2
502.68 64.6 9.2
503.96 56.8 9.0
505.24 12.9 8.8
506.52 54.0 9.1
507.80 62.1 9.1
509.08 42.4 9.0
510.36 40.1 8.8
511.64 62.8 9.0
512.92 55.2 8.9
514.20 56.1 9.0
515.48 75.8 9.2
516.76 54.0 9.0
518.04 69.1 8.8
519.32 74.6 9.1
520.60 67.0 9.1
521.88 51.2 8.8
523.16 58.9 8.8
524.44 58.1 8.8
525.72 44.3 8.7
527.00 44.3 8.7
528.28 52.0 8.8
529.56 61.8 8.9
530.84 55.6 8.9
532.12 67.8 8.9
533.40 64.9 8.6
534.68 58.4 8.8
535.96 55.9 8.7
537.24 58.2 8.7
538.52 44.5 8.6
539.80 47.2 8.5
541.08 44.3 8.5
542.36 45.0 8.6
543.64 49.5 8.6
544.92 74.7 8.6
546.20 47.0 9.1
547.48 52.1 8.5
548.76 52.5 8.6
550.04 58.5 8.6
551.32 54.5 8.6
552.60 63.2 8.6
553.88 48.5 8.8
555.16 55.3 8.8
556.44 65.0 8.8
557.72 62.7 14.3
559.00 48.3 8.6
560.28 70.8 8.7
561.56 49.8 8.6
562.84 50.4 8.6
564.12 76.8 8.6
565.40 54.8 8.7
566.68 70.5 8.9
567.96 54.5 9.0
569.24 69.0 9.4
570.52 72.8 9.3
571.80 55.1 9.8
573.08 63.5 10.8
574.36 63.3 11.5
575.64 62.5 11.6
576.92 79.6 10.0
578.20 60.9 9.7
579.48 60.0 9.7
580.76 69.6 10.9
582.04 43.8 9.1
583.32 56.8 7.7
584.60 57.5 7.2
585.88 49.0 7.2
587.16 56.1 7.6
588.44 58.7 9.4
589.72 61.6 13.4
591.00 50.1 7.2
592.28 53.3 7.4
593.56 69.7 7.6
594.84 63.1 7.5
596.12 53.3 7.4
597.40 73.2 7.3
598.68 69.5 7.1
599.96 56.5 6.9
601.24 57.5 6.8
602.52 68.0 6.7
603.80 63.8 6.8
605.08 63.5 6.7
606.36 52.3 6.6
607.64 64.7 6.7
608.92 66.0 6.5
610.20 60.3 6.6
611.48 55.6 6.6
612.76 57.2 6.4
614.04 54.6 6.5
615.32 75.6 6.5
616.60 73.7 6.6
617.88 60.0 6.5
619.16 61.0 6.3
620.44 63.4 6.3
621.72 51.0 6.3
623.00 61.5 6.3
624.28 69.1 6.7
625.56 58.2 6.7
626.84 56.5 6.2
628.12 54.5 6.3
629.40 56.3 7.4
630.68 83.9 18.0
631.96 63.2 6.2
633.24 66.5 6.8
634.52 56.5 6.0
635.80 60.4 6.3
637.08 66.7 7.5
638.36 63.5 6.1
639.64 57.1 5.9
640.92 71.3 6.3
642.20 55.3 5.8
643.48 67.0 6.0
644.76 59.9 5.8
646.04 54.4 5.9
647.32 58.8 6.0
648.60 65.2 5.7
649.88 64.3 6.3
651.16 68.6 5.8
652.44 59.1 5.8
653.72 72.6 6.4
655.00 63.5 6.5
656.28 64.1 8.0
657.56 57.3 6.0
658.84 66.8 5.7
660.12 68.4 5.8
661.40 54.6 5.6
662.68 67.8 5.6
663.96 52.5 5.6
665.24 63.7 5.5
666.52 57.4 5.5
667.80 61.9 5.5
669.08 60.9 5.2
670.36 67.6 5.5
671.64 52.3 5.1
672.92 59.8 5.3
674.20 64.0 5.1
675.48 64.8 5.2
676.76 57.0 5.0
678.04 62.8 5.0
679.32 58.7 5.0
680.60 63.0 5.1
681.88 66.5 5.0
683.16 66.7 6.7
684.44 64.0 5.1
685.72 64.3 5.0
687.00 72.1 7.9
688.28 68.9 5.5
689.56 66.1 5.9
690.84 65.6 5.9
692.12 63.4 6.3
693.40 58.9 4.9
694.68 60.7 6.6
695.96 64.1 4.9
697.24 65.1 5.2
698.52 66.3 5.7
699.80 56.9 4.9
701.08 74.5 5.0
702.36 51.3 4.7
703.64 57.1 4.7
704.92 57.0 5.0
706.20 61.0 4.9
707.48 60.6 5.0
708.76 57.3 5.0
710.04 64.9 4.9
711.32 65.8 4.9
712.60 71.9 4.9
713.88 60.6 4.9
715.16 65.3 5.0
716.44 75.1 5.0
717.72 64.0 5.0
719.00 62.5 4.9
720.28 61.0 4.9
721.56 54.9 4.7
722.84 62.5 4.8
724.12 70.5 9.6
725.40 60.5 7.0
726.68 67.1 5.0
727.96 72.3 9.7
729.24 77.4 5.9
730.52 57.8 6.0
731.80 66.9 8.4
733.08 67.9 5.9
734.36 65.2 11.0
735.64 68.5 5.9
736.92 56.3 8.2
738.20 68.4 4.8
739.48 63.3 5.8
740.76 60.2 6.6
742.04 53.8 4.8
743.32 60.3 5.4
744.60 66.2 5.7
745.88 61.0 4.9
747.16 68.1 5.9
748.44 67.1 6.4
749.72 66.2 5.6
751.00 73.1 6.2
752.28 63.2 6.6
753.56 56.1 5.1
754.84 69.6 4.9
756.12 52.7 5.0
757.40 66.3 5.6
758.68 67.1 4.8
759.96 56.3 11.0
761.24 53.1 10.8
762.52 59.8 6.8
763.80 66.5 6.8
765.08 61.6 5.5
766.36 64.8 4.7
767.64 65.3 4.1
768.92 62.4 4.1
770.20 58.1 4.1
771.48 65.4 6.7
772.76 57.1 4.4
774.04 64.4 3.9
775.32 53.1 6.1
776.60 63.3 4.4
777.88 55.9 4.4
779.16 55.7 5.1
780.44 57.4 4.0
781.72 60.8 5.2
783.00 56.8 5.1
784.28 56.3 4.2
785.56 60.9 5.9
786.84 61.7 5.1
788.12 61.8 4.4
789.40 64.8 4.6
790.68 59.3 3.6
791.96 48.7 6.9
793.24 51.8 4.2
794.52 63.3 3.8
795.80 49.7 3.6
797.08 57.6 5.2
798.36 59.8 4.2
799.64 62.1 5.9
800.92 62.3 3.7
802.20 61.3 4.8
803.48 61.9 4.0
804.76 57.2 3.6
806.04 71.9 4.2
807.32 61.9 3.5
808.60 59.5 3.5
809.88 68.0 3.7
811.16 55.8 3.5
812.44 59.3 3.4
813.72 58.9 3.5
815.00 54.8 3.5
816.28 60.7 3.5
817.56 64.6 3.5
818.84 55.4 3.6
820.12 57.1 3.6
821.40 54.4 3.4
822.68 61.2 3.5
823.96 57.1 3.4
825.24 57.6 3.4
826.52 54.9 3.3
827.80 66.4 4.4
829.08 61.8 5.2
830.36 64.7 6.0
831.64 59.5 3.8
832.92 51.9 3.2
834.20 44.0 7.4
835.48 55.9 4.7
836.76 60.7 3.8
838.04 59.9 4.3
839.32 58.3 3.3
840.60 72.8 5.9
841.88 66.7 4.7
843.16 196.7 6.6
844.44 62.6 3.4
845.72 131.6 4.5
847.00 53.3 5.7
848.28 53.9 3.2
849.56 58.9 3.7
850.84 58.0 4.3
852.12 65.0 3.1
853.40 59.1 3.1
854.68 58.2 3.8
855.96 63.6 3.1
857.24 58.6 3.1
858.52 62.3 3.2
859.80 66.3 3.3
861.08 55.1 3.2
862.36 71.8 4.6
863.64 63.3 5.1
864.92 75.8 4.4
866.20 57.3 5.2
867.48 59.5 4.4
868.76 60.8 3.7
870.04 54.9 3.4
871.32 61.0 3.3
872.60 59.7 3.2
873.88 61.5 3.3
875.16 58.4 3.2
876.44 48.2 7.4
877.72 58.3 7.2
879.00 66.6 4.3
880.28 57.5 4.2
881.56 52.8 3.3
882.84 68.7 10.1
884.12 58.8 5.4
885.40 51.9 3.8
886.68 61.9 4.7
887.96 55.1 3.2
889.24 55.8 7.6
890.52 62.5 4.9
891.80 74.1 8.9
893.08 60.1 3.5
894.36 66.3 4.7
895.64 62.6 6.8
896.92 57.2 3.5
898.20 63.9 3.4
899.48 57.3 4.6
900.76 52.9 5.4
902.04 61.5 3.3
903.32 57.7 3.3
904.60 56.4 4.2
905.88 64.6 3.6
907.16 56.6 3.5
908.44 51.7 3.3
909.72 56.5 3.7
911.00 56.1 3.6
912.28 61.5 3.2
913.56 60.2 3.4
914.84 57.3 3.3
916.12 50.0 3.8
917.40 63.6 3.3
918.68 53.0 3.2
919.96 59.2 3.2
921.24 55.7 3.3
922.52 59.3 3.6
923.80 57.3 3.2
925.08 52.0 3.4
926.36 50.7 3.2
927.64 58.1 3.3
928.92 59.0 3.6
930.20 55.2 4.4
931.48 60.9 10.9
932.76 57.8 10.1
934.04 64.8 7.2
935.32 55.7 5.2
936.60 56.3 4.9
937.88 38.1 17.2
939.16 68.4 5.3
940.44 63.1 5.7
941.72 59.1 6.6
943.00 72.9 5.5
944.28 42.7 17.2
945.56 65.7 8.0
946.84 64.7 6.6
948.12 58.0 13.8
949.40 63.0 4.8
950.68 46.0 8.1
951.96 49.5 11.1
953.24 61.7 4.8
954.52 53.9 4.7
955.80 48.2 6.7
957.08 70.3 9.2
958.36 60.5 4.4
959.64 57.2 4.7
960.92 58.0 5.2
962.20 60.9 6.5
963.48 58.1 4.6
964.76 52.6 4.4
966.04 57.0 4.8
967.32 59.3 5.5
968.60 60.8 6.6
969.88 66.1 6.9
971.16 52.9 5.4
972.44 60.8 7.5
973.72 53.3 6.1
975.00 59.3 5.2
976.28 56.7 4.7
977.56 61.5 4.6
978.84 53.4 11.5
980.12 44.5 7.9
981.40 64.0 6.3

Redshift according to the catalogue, 0.284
